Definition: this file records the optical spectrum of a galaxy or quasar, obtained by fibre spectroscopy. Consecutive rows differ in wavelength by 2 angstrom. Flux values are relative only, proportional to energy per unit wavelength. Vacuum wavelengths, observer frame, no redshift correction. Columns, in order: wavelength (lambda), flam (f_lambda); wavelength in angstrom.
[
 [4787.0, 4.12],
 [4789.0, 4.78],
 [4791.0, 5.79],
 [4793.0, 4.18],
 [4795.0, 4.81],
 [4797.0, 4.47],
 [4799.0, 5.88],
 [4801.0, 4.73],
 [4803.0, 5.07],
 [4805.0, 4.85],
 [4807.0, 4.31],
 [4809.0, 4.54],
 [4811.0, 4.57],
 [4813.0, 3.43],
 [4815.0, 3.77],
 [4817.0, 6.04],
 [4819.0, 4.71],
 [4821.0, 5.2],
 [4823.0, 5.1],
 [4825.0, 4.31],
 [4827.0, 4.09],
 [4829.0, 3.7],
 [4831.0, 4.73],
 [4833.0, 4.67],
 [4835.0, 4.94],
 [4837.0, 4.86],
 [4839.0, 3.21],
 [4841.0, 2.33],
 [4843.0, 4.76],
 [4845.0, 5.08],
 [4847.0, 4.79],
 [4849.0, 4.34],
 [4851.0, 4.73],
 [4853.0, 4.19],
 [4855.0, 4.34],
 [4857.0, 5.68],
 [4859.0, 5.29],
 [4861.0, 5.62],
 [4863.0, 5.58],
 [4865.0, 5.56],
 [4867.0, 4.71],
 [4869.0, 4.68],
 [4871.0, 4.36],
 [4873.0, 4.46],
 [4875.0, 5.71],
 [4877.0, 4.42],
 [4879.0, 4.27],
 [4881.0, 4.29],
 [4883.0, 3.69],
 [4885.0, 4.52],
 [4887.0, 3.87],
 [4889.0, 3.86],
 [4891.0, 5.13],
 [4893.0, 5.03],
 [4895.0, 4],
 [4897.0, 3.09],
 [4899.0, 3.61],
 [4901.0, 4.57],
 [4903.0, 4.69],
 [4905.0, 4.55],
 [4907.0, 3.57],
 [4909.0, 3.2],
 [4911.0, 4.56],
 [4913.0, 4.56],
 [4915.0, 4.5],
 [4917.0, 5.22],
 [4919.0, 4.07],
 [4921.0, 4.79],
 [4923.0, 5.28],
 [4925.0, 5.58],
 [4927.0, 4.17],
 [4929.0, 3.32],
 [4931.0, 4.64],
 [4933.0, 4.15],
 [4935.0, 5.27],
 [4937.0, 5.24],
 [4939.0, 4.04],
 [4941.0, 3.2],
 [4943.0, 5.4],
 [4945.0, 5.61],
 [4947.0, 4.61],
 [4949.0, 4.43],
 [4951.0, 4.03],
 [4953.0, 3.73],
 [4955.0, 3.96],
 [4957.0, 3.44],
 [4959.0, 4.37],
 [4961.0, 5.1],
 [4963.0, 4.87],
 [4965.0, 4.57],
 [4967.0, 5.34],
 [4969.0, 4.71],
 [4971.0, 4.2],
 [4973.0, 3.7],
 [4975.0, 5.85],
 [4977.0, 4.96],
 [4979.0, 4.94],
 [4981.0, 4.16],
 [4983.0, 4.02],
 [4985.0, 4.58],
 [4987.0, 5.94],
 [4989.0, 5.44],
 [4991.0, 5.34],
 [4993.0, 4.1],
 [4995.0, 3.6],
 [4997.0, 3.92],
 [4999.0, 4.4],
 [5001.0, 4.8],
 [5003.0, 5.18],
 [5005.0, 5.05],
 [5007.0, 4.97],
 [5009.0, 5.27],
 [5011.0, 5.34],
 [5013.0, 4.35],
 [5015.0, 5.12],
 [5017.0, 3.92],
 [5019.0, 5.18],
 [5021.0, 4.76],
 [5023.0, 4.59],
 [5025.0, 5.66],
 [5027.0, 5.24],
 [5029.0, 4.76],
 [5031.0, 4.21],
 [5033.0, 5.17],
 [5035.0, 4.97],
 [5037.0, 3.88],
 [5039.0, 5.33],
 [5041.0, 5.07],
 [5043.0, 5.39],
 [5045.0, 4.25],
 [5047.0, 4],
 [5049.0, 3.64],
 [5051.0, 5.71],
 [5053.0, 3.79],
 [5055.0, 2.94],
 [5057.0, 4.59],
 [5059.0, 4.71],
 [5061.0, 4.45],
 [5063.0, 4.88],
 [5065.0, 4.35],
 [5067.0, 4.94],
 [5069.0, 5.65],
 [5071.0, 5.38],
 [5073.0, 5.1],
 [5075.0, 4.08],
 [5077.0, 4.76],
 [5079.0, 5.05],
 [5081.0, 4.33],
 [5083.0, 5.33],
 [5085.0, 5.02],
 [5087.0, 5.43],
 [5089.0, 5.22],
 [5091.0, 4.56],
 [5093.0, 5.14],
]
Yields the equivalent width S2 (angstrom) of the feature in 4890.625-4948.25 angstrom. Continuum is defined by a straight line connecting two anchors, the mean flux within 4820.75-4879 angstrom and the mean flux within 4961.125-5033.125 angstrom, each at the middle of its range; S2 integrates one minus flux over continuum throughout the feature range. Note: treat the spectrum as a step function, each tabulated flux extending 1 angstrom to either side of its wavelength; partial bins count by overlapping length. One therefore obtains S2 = 3.10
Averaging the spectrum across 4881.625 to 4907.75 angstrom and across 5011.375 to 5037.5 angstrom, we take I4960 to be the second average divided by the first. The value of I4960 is 1.1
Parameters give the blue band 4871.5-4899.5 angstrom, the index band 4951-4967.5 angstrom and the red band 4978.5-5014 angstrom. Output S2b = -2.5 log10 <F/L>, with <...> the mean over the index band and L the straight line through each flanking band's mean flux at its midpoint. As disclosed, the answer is 0.05 mag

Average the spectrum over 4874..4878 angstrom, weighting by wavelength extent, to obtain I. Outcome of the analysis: 5.06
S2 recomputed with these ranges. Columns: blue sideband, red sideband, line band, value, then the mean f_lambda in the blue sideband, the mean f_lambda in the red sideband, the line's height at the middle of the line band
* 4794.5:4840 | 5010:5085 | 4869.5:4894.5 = 0.96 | 4.61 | 4.73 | 4.64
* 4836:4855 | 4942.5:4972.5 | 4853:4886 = -3.74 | 4.26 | 4.53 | 4.32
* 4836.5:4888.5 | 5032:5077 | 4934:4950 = -0.40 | 4.58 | 4.65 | 4.61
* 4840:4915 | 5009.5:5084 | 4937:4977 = 0.73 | 4.48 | 4.73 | 4.6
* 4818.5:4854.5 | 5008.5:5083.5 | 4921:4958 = 0.94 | 4.42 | 4.73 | 4.58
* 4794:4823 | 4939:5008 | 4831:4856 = 1.86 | 4.75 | 4.6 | 4.72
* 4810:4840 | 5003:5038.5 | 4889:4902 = 1.17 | 4.49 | 4.87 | 4.62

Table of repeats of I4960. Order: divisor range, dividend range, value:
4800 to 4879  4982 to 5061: 1.01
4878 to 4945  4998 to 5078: 1.08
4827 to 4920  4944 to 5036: 1.05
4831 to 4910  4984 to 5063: 1.05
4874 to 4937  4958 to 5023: 1.08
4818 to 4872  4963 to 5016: 1.02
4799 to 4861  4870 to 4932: 0.95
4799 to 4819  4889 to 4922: 0.92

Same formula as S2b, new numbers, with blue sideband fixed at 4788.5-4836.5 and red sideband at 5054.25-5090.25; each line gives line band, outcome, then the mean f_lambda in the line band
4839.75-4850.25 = 0.11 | 4.25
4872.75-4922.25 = 0.10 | 4.33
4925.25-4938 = 0.05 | 4.53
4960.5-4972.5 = 0.00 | 4.74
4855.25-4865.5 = -0.16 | 5.46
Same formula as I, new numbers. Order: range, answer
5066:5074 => 5.27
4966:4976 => 4.76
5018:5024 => 4.84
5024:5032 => 4.97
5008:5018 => 4.8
